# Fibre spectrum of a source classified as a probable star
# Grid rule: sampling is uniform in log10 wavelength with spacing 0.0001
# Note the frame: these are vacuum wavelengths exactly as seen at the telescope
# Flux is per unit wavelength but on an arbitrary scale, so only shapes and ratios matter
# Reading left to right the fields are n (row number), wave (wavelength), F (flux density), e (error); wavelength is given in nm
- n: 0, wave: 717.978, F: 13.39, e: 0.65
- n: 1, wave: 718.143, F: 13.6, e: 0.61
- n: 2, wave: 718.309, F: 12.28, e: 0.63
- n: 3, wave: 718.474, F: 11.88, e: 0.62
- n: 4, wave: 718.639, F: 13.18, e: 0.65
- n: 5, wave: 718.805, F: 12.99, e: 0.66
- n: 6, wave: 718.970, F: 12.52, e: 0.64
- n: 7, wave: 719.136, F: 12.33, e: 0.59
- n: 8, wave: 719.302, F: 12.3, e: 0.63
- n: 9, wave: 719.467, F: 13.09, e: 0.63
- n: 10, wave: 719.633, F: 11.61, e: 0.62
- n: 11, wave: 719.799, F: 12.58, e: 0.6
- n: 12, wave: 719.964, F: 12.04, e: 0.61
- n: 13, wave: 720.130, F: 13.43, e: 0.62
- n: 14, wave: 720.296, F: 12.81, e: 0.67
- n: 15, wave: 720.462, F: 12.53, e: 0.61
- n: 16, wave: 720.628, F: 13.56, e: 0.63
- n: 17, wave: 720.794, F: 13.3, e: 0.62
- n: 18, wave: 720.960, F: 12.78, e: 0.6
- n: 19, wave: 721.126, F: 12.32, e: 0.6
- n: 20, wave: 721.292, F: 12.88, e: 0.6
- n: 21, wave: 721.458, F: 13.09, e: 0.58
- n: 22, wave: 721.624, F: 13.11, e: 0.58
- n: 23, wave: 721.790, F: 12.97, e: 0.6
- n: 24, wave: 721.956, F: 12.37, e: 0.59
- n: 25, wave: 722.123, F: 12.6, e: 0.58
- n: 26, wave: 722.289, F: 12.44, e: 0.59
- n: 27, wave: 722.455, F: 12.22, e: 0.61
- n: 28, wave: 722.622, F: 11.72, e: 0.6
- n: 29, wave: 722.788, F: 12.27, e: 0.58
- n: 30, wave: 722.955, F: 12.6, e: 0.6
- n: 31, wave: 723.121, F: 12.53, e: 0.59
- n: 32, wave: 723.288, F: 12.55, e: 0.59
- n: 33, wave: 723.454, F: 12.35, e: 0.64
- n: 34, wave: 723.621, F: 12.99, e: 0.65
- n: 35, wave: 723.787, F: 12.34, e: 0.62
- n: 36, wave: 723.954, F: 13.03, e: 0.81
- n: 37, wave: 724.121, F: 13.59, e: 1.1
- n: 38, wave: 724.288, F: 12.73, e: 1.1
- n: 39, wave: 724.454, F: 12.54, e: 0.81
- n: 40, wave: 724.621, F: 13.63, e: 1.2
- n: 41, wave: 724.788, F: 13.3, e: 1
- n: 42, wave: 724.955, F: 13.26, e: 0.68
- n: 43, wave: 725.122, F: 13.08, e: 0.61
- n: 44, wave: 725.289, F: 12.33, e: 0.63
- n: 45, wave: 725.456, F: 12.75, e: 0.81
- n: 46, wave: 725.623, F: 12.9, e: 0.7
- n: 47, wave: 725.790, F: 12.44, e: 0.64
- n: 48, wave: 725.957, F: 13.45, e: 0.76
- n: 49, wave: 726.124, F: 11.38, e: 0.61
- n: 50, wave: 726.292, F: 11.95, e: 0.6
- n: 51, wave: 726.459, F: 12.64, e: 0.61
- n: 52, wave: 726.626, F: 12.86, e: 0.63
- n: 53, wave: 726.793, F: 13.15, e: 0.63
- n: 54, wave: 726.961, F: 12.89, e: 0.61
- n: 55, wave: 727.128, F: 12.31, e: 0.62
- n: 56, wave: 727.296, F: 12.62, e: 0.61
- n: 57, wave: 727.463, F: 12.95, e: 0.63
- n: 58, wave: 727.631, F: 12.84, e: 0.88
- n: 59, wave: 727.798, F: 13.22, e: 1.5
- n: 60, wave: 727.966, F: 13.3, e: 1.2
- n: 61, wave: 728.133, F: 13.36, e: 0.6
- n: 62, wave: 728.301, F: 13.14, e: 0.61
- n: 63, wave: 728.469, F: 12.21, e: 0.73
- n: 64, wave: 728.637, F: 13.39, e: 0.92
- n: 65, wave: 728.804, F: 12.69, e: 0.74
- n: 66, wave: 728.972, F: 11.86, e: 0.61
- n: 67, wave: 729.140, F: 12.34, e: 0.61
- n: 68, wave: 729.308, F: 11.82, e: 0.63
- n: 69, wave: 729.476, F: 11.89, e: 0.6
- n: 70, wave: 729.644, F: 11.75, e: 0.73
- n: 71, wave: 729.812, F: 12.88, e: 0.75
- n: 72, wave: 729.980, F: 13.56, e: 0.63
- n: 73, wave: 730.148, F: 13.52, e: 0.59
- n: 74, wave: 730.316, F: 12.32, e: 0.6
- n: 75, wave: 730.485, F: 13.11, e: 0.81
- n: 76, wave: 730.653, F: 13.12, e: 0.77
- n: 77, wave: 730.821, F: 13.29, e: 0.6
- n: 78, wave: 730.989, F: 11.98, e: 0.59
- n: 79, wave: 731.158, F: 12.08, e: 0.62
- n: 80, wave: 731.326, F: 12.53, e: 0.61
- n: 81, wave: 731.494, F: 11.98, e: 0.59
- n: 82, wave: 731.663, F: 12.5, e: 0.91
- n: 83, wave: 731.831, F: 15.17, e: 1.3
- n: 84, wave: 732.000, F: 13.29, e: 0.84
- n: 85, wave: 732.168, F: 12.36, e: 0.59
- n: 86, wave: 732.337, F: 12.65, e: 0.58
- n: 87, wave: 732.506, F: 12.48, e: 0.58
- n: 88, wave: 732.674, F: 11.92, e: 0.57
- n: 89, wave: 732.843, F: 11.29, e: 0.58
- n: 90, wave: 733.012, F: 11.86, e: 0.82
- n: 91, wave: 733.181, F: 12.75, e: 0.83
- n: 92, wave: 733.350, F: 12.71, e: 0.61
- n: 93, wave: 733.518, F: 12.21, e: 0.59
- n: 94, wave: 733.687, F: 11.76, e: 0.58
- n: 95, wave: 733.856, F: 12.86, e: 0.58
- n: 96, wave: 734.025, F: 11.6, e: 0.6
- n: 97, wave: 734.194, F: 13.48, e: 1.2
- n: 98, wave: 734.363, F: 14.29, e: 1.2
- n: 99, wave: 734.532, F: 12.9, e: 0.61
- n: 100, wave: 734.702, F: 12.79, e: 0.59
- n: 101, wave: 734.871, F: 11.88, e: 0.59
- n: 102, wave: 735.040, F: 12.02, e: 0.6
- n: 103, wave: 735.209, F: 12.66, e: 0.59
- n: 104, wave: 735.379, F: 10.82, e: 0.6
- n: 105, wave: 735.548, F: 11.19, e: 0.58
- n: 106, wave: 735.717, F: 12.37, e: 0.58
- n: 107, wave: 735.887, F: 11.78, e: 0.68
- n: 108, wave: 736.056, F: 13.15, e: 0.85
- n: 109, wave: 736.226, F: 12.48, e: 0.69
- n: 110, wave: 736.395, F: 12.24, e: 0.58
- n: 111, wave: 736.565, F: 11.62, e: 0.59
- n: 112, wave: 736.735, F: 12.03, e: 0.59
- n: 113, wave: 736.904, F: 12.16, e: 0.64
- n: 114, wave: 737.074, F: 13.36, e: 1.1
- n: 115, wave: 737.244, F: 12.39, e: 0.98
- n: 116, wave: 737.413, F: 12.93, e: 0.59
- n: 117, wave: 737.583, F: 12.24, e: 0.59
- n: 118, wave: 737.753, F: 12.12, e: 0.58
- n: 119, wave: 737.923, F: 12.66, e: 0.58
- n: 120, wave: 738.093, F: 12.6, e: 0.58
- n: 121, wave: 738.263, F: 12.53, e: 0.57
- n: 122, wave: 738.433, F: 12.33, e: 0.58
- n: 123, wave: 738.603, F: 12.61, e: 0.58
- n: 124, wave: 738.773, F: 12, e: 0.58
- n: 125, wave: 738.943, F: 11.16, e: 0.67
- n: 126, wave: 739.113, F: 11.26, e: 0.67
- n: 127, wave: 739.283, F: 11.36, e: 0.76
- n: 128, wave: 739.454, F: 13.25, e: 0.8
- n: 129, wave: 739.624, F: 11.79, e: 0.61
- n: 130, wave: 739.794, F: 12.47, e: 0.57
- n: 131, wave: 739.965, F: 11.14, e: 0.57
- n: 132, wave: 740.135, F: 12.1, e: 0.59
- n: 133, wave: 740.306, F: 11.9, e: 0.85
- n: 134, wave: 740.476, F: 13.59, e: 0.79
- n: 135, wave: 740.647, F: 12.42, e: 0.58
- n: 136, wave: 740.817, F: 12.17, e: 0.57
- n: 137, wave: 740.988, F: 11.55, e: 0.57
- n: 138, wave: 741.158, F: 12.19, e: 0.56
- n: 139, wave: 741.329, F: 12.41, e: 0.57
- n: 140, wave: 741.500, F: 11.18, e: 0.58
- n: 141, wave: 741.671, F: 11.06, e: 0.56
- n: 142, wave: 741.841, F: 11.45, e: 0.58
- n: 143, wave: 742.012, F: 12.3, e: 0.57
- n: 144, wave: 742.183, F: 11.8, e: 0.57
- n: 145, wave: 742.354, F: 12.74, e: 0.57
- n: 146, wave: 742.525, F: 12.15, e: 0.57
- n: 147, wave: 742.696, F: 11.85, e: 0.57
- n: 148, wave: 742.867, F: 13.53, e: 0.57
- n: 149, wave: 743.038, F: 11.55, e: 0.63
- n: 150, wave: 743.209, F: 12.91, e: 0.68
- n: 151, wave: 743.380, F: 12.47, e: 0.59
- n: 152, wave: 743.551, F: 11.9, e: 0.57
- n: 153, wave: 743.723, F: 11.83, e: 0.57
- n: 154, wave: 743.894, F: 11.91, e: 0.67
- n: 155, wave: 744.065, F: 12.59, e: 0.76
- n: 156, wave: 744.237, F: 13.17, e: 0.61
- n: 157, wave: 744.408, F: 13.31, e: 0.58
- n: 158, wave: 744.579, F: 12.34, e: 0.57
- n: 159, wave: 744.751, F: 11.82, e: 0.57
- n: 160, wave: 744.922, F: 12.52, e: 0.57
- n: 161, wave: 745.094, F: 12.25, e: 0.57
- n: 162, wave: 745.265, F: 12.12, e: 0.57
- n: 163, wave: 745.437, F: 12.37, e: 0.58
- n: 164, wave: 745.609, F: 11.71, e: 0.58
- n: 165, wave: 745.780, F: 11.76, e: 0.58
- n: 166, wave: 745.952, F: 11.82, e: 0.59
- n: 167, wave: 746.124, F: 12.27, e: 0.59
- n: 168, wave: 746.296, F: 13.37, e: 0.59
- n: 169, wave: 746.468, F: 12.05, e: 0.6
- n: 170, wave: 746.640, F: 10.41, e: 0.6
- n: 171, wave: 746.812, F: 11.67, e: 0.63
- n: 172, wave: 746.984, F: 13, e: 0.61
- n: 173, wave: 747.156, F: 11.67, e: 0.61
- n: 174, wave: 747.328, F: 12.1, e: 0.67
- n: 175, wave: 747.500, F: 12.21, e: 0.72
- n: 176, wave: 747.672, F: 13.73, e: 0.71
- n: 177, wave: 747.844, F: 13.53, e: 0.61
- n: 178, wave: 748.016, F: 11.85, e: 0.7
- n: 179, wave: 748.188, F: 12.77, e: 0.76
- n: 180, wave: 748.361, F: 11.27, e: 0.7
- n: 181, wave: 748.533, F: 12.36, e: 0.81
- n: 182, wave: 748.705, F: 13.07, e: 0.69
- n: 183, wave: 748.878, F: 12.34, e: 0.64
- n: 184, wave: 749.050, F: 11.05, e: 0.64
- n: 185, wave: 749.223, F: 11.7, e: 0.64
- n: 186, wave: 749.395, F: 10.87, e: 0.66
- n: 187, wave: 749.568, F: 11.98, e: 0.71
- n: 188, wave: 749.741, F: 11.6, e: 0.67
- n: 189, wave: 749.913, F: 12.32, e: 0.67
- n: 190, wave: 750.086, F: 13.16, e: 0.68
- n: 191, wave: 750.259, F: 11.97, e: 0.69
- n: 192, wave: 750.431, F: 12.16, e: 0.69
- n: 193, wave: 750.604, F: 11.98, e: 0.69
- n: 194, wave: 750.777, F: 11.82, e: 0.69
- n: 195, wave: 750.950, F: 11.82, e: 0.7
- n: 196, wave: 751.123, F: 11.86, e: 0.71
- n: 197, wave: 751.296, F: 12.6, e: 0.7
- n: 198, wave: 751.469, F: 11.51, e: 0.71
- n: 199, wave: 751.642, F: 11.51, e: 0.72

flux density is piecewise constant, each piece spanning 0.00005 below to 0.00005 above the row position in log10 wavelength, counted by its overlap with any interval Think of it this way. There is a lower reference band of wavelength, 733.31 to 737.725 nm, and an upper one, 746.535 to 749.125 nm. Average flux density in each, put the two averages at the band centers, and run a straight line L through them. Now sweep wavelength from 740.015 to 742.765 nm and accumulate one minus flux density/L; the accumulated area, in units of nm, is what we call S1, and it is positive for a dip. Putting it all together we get 0.06 nm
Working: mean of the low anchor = 12.4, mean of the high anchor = 12.2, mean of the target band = 12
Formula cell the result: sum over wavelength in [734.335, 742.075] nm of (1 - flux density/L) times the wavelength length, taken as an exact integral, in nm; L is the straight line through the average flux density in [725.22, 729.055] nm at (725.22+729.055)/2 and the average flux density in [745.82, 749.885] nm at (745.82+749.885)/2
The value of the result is 0.14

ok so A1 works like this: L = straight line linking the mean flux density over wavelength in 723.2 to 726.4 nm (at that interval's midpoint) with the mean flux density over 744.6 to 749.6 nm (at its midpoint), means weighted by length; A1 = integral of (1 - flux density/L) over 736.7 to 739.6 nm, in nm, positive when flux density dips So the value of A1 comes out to 0.02 nm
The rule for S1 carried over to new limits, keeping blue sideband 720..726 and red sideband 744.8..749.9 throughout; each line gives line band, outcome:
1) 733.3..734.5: -0.02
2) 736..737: 0.01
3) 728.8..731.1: 0.00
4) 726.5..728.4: -0.04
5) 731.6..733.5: -0.01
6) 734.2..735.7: 0.01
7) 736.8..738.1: -0.02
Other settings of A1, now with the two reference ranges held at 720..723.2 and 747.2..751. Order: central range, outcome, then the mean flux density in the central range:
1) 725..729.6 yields -0.024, 12.7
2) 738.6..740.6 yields 0.051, 12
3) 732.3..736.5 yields 0.045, 12.3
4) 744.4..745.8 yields 0.004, 12.2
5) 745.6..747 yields 0.028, 12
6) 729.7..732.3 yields -0.078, 12.9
